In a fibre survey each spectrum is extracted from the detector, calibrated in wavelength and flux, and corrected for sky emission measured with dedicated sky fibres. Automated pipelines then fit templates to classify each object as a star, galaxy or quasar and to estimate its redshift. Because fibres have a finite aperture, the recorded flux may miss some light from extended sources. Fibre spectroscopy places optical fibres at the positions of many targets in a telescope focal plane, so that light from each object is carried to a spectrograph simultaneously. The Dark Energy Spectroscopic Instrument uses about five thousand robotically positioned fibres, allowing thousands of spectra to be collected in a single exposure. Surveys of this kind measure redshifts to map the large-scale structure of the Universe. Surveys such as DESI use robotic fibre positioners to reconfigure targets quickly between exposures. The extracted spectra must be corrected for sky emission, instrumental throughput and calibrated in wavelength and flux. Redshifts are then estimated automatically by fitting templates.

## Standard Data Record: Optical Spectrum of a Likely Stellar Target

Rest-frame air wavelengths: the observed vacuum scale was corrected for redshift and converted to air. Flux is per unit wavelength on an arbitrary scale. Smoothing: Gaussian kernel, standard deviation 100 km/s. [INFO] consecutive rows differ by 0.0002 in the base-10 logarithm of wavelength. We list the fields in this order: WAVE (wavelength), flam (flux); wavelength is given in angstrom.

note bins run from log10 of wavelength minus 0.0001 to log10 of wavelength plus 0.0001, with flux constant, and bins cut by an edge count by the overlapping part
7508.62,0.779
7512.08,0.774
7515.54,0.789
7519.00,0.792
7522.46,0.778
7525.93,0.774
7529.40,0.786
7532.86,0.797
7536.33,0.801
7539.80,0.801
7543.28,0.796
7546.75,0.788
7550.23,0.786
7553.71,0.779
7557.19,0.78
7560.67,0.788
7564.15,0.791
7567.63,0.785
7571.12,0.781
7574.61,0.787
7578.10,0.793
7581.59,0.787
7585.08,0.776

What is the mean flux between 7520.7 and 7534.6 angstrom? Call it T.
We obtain 0.784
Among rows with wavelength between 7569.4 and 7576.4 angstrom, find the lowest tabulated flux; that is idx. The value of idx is 0.781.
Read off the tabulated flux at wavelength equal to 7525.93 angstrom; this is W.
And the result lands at 0.774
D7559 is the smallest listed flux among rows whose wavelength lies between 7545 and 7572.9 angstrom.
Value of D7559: 0.779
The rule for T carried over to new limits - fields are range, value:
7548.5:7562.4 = 0.783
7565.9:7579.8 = 0.786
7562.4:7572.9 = 0.786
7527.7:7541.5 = 0.797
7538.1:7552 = 0.792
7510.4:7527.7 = 0.781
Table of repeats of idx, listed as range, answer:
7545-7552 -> 0.786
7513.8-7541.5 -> 0.774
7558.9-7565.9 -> 0.788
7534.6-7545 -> 0.796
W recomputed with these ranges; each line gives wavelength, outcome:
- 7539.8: 0.801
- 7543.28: 0.796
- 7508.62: 0.779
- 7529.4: 0.786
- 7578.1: 0.793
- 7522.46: 0.778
